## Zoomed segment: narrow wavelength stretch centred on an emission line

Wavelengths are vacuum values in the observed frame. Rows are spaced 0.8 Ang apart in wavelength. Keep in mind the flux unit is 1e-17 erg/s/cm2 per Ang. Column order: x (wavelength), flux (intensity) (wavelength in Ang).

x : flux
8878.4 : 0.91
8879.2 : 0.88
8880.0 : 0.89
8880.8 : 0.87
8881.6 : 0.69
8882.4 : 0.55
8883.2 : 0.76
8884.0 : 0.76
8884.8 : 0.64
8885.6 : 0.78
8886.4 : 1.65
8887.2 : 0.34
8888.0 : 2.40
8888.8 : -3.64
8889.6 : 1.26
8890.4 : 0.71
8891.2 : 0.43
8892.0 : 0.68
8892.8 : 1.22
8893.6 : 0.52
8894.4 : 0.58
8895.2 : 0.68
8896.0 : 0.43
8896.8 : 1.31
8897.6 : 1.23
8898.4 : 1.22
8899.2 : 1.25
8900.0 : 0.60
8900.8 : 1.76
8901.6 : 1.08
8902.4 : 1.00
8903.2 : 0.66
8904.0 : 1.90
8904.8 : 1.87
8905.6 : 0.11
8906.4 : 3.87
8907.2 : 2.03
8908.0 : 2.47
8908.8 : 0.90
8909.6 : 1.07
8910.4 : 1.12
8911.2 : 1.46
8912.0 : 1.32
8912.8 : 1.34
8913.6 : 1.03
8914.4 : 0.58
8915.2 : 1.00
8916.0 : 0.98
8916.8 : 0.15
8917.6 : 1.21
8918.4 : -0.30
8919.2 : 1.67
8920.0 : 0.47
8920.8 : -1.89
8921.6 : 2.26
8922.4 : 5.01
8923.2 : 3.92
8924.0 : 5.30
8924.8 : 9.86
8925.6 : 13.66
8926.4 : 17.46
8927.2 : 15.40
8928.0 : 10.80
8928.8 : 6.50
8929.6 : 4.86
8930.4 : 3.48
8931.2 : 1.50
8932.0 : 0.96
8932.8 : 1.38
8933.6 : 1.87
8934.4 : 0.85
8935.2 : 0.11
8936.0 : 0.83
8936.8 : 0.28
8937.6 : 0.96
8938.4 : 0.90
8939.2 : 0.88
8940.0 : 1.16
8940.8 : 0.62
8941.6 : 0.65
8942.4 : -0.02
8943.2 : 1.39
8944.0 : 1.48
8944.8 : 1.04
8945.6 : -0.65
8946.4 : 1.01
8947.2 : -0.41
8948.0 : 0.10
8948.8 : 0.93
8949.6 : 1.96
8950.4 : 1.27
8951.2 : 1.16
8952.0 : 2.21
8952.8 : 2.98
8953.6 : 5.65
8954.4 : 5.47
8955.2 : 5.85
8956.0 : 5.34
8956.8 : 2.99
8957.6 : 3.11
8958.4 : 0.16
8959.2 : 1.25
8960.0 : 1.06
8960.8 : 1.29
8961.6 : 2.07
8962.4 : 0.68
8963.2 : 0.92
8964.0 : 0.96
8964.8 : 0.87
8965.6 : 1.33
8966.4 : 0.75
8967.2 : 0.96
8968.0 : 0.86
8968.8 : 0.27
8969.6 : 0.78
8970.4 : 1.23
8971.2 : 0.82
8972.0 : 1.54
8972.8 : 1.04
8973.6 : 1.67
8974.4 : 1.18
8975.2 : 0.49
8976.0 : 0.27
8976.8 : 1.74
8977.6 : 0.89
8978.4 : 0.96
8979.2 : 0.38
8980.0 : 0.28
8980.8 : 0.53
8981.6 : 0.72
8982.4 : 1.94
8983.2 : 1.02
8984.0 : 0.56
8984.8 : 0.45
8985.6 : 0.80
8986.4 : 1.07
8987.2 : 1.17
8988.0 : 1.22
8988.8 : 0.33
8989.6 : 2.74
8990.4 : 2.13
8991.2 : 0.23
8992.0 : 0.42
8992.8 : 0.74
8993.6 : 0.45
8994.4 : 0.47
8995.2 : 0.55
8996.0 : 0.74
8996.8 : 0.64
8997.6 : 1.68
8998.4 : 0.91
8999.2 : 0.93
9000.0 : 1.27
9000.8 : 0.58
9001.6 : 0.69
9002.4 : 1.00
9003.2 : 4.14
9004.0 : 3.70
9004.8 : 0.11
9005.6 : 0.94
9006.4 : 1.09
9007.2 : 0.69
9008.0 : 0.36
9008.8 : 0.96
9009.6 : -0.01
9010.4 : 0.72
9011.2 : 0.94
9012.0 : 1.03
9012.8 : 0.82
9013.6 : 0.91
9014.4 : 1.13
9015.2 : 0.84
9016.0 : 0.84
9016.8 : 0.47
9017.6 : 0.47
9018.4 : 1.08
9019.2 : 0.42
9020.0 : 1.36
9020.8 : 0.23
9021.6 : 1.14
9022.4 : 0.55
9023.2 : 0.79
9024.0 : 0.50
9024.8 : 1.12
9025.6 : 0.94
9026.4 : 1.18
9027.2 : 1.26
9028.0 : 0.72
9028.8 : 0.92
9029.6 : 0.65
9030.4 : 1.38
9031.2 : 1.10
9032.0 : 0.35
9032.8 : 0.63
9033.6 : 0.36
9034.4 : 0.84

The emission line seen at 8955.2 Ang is [N II]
